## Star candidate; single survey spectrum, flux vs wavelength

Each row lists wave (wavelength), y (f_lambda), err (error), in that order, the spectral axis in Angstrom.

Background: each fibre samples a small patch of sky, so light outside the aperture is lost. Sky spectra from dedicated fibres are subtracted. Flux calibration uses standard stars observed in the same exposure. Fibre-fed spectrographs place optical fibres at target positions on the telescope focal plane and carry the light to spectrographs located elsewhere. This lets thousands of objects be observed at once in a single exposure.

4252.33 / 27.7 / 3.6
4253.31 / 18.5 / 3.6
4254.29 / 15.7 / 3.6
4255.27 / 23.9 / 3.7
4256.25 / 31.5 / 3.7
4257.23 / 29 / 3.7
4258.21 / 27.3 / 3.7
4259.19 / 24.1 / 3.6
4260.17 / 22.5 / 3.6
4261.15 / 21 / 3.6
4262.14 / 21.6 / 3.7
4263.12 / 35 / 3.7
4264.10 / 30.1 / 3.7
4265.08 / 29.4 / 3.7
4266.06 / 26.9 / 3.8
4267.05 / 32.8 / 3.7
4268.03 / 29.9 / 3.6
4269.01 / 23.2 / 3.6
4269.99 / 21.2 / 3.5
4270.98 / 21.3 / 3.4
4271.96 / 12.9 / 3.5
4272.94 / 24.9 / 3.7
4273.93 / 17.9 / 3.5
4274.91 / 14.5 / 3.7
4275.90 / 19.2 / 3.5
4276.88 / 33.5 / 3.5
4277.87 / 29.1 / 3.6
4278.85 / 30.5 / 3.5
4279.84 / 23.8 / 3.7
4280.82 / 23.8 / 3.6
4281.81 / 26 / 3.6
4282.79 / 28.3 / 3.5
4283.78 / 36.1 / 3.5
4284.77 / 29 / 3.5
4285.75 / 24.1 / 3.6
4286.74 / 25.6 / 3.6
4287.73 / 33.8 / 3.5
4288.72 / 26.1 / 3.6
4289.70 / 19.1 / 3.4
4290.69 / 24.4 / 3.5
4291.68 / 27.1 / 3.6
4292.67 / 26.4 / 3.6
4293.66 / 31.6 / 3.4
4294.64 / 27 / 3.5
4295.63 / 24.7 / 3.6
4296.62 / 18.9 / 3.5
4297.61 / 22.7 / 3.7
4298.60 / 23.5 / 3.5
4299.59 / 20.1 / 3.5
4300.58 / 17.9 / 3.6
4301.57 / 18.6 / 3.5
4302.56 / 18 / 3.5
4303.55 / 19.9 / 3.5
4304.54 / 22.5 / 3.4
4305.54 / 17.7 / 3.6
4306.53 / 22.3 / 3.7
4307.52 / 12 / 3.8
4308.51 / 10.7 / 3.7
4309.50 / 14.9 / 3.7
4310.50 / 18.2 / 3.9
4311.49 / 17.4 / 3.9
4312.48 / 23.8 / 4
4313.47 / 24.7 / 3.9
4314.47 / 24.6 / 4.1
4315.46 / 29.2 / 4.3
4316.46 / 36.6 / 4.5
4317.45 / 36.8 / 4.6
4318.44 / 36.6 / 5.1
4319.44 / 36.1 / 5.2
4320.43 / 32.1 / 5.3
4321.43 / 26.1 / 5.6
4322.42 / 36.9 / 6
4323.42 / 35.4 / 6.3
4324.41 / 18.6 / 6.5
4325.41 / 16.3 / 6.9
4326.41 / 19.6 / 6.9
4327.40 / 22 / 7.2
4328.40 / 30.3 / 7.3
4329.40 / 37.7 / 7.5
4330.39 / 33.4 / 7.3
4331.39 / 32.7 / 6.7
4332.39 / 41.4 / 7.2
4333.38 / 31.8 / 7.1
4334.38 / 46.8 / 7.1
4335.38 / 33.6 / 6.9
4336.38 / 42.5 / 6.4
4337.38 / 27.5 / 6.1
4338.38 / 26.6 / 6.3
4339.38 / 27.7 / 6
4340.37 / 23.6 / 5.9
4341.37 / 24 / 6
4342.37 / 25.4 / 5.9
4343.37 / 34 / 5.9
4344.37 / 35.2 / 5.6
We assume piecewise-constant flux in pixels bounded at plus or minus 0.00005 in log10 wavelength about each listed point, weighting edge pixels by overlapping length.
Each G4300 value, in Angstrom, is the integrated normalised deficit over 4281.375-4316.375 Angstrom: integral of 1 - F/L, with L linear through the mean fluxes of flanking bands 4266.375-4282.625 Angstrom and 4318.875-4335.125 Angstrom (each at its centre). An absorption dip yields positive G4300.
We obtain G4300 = 5.1 Angstrom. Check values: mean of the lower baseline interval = 24.2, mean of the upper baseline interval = 31.1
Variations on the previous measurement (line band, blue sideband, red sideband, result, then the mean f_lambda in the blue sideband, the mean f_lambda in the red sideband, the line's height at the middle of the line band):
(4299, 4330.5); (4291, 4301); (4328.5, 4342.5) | 4.28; 24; 32.6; 28.1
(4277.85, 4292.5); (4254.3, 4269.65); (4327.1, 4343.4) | 0.70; 26.8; 31.9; 28.4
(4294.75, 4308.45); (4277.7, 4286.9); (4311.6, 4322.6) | 4.42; 27.7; 30.6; 29.3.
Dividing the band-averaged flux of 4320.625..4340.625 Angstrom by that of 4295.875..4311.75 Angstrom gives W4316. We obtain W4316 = 1.65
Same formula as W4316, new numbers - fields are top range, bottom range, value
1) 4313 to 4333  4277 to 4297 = 1.13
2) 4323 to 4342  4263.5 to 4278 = 1.23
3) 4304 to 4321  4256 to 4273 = 0.95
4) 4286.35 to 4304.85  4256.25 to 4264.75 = 0.88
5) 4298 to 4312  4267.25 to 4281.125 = 0.77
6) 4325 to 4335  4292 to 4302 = 1.35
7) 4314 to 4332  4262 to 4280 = 1.19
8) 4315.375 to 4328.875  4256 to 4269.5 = 1.08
